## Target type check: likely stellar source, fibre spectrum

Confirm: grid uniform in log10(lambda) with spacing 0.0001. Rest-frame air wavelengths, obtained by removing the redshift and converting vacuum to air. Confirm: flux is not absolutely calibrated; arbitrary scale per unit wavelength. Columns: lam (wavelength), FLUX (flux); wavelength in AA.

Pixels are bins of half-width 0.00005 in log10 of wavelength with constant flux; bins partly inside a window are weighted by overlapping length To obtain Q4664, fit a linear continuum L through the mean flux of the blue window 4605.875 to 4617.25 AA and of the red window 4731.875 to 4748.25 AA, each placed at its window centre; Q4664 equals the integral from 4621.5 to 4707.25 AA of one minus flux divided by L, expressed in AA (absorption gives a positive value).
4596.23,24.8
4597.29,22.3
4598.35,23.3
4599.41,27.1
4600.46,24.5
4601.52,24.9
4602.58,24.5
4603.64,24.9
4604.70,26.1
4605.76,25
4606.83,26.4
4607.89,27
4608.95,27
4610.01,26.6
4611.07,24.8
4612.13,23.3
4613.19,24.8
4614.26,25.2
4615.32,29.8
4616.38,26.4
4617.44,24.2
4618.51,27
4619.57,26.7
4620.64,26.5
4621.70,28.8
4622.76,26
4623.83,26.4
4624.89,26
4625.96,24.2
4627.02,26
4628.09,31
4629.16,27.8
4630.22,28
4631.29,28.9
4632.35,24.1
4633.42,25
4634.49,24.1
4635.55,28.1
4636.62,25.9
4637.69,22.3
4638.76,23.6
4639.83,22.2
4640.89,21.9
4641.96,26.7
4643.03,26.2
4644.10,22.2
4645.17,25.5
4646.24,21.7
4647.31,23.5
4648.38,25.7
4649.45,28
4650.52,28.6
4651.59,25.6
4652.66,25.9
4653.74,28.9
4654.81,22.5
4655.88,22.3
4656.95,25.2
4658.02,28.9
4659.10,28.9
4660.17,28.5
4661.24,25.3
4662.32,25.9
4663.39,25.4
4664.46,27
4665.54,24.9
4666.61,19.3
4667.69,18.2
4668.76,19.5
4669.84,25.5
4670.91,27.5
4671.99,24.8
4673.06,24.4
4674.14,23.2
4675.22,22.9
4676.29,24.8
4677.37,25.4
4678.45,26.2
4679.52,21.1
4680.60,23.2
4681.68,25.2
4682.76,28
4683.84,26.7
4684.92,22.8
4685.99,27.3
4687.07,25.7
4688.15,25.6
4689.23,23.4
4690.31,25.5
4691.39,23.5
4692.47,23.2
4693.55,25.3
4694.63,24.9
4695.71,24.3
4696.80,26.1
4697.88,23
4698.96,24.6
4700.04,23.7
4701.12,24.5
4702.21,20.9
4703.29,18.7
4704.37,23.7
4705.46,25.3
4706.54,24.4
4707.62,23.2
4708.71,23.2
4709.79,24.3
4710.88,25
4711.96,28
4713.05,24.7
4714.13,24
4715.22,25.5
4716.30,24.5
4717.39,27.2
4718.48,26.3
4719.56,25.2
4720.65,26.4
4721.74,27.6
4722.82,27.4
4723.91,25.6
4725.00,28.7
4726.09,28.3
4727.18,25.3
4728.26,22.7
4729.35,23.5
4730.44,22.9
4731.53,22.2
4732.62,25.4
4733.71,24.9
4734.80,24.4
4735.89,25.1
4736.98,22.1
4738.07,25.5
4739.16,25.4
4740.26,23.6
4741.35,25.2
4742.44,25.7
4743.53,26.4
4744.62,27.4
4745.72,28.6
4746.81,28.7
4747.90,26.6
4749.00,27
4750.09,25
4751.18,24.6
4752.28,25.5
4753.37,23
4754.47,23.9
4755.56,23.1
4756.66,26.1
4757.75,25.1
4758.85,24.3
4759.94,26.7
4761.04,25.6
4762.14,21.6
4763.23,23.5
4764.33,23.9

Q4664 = 3.1 AA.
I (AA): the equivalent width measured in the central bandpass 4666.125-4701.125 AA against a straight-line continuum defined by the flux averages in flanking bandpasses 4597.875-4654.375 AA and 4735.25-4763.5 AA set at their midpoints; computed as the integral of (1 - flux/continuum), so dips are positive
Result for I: 1.7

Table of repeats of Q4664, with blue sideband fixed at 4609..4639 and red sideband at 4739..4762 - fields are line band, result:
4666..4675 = 1.08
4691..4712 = 1.52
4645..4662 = 0.04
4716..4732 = 0.02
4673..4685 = 0.61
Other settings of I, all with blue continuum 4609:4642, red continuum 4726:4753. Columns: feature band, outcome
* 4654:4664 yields -0.11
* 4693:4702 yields 0.37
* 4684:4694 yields 0.29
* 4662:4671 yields 0.77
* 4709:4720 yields -0.02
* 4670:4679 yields 0.24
